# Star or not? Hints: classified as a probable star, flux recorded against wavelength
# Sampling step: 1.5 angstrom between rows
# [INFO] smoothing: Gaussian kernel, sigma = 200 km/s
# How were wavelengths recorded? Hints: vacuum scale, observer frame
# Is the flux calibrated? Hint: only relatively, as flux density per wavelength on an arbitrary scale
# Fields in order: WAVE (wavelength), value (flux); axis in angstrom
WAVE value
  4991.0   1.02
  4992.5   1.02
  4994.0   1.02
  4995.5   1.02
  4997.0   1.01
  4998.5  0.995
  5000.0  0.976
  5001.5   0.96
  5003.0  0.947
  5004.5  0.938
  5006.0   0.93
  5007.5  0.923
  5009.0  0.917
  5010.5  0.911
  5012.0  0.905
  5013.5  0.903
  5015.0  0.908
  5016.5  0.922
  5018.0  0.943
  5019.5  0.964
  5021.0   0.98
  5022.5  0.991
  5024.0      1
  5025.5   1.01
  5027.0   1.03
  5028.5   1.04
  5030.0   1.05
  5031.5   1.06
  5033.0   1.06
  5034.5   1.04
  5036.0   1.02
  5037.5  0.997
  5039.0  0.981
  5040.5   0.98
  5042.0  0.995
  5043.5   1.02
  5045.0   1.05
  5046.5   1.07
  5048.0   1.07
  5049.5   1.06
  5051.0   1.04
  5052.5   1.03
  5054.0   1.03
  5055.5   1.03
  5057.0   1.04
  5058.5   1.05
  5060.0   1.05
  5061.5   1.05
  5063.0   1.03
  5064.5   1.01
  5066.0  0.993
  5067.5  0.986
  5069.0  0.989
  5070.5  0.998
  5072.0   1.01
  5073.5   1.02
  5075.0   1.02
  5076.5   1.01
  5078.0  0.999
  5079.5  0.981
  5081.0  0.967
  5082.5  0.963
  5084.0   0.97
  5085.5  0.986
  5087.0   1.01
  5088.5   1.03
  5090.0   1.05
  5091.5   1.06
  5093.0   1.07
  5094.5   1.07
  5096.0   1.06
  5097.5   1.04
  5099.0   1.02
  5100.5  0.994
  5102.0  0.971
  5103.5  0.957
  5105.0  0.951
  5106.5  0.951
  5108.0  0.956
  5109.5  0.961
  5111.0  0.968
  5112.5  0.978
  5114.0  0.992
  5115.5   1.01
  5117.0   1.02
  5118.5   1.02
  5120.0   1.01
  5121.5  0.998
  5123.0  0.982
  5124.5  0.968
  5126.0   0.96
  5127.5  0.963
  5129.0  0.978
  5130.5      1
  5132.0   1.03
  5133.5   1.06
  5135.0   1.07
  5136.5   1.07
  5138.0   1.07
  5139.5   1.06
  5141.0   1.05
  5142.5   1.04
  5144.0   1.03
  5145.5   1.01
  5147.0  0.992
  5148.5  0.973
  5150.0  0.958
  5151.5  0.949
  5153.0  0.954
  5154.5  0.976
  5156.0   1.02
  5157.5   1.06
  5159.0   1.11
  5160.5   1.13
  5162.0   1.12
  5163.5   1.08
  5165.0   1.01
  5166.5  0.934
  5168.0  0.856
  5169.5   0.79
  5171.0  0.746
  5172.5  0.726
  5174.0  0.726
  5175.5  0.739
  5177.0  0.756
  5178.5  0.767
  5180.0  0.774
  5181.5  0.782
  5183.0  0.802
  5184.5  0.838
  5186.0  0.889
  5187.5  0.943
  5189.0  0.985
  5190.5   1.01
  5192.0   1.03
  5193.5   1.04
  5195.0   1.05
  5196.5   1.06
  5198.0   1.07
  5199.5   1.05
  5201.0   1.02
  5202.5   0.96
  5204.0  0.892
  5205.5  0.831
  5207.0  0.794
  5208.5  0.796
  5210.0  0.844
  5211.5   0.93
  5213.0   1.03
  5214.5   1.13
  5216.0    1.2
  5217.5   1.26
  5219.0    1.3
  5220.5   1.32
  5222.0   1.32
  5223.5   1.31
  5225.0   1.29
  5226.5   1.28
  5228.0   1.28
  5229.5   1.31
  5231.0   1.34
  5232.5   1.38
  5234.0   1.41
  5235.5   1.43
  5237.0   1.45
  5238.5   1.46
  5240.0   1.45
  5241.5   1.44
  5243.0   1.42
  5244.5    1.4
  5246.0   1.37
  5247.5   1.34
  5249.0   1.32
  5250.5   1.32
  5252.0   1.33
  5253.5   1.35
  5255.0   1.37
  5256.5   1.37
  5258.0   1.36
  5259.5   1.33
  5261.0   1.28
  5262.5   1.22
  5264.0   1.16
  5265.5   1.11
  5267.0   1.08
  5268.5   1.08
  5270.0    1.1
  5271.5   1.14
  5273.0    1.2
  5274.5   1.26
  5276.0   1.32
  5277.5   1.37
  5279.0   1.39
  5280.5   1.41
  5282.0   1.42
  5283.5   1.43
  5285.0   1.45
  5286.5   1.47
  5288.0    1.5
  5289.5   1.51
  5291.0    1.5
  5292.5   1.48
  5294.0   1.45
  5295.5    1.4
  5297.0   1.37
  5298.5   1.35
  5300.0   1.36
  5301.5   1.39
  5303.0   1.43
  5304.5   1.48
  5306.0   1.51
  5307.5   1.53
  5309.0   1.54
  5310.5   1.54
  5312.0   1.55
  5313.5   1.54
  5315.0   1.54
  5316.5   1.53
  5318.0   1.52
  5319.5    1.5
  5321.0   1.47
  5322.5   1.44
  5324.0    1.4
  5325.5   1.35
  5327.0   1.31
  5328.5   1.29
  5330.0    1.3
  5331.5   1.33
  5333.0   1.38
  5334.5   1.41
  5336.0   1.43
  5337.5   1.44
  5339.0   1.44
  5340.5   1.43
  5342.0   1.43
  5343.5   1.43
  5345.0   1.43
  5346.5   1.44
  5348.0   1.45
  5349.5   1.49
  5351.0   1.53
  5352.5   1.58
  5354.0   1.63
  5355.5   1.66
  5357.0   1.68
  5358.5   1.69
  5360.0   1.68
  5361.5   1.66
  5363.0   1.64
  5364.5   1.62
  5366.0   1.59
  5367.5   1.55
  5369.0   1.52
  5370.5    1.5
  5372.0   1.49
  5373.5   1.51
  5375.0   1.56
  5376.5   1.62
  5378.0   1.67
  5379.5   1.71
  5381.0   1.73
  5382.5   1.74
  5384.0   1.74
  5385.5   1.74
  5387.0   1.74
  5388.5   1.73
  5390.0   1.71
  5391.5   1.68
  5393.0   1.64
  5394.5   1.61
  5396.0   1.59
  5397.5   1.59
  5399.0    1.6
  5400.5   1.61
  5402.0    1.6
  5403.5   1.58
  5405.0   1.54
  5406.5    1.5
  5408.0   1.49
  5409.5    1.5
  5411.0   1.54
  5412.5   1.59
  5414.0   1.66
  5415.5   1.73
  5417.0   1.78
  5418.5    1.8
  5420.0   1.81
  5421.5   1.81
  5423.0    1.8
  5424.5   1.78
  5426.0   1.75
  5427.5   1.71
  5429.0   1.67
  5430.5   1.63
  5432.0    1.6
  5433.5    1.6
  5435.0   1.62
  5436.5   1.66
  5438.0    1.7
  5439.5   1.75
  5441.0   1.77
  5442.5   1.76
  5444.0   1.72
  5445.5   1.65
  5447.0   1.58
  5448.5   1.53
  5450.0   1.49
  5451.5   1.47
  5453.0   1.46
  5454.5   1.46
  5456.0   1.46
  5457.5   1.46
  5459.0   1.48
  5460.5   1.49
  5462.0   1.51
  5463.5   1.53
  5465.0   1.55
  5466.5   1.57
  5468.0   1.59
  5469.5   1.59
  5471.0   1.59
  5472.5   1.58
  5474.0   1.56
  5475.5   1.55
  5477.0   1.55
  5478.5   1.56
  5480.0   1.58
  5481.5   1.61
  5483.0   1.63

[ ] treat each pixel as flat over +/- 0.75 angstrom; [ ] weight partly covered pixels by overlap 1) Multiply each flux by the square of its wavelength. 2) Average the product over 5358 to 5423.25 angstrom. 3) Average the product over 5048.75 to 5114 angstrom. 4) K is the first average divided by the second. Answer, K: 1.8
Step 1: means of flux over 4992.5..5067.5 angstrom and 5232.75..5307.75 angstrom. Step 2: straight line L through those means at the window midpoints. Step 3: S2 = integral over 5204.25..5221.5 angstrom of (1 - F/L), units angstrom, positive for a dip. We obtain 3.2 angstrom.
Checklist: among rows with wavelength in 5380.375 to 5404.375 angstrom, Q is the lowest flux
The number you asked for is 1.58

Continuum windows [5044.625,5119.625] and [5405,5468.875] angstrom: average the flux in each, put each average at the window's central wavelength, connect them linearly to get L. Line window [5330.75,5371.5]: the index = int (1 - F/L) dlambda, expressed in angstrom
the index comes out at -1.3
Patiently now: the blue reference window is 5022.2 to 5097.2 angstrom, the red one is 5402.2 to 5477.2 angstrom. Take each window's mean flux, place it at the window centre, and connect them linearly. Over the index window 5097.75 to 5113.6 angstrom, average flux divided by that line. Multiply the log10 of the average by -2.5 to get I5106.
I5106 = 0.13 mag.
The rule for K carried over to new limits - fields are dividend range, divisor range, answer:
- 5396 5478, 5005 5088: 1.87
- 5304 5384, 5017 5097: 1.67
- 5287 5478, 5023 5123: 1.74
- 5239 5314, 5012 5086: 1.49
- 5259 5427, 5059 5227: 1.63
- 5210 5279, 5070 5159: 1.34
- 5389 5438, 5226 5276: 1.34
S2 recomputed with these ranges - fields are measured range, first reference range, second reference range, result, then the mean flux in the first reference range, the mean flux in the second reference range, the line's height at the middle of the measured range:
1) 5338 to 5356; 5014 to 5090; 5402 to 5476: -0.3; 1.01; 1.61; 1.47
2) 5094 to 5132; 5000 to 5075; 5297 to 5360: 4.4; 0.999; 1.47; 1.12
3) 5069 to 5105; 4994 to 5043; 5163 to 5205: -2.3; 0.979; 0.903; 0.948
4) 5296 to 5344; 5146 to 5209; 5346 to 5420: -1.0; 0.929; 1.62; 1.41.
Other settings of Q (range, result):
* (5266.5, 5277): 1.08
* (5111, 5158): 0.949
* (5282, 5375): 1.29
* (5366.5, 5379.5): 1.49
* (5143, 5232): 0.726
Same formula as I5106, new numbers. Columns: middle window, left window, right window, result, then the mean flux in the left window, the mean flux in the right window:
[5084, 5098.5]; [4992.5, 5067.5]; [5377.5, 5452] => 0.07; 0.999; 1.66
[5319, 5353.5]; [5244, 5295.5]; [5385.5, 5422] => 0.05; 1.33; 1.64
